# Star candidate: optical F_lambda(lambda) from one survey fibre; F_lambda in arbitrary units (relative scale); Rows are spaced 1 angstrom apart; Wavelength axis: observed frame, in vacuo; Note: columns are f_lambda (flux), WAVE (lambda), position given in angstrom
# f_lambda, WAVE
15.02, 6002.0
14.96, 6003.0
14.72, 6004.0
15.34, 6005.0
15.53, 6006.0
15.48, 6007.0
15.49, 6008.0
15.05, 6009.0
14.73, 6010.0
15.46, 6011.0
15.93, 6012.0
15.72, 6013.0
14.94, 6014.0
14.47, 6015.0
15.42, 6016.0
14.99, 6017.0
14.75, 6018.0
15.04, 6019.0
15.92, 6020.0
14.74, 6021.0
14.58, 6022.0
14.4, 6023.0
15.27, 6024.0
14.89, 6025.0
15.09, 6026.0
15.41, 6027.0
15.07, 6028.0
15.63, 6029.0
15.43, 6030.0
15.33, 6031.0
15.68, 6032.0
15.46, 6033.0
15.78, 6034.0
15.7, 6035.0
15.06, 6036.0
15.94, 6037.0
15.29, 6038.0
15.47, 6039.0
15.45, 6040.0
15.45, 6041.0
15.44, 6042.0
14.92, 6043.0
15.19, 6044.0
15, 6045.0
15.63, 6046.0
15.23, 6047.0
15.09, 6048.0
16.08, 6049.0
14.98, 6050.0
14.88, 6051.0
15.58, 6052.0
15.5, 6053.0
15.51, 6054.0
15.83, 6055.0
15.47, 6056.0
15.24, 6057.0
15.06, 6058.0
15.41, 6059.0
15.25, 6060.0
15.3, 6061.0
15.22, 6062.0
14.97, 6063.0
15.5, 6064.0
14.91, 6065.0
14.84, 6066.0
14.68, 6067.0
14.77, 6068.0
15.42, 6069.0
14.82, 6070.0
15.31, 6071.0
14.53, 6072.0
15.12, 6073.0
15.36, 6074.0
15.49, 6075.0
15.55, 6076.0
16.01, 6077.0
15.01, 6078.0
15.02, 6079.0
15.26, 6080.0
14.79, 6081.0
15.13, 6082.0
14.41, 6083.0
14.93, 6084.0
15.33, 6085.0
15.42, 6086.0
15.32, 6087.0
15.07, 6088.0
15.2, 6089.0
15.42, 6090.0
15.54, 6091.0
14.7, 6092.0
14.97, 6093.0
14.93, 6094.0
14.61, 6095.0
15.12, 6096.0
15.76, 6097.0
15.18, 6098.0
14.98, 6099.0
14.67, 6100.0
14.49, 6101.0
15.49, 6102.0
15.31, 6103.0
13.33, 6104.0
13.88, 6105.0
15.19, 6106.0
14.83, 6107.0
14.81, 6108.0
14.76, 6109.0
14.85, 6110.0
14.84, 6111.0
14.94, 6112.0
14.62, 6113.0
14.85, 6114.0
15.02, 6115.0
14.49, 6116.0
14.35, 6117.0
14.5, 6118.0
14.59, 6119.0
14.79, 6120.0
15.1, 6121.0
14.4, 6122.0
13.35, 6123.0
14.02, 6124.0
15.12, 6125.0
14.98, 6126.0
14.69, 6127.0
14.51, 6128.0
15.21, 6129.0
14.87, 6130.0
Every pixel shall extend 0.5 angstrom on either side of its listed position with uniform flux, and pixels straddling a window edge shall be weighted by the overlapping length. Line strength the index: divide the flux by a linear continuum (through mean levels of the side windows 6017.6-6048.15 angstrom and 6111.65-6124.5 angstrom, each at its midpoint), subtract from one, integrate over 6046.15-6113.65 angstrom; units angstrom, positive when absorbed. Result -1.0 angstrom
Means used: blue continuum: 15.3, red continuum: 14.5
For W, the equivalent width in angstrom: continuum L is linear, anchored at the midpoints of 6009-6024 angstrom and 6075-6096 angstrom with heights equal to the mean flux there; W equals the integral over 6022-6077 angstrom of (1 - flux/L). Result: -0.6 angstrom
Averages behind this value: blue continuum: 15.1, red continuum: 15.1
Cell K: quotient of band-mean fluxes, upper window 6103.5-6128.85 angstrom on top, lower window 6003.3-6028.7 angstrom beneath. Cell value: 1.0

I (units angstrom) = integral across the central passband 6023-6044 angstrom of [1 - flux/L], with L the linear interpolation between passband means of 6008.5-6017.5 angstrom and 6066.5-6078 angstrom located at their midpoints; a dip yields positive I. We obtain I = -0.2 angstrom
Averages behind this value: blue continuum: 15.2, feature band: 15.4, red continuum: 15.2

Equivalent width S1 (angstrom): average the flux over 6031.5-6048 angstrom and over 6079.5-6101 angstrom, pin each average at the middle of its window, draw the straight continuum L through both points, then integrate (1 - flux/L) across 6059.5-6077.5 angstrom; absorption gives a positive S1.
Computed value 0.1 angstrom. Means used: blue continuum 15.4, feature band 15.2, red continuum 15.1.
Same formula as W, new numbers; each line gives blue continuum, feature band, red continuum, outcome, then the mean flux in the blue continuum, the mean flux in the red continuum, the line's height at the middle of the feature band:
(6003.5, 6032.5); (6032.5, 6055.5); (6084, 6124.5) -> -0.5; 15.2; 14.8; 15.1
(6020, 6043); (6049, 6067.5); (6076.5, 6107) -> -0.1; 15.3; 15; 15.2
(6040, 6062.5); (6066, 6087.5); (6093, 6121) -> -0.1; 15.3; 14.8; 15.1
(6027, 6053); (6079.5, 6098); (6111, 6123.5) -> -0.3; 15.4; 14.6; 14.9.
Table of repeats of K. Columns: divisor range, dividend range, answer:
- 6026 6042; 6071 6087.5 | 0.98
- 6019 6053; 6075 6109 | 0.98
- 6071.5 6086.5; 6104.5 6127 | 0.97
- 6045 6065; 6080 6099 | 0.98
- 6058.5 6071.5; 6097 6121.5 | 0.98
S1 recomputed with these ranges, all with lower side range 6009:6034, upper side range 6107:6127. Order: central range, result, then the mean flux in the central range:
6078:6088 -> -0.1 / 15.1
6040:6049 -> -0.1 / 15.3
